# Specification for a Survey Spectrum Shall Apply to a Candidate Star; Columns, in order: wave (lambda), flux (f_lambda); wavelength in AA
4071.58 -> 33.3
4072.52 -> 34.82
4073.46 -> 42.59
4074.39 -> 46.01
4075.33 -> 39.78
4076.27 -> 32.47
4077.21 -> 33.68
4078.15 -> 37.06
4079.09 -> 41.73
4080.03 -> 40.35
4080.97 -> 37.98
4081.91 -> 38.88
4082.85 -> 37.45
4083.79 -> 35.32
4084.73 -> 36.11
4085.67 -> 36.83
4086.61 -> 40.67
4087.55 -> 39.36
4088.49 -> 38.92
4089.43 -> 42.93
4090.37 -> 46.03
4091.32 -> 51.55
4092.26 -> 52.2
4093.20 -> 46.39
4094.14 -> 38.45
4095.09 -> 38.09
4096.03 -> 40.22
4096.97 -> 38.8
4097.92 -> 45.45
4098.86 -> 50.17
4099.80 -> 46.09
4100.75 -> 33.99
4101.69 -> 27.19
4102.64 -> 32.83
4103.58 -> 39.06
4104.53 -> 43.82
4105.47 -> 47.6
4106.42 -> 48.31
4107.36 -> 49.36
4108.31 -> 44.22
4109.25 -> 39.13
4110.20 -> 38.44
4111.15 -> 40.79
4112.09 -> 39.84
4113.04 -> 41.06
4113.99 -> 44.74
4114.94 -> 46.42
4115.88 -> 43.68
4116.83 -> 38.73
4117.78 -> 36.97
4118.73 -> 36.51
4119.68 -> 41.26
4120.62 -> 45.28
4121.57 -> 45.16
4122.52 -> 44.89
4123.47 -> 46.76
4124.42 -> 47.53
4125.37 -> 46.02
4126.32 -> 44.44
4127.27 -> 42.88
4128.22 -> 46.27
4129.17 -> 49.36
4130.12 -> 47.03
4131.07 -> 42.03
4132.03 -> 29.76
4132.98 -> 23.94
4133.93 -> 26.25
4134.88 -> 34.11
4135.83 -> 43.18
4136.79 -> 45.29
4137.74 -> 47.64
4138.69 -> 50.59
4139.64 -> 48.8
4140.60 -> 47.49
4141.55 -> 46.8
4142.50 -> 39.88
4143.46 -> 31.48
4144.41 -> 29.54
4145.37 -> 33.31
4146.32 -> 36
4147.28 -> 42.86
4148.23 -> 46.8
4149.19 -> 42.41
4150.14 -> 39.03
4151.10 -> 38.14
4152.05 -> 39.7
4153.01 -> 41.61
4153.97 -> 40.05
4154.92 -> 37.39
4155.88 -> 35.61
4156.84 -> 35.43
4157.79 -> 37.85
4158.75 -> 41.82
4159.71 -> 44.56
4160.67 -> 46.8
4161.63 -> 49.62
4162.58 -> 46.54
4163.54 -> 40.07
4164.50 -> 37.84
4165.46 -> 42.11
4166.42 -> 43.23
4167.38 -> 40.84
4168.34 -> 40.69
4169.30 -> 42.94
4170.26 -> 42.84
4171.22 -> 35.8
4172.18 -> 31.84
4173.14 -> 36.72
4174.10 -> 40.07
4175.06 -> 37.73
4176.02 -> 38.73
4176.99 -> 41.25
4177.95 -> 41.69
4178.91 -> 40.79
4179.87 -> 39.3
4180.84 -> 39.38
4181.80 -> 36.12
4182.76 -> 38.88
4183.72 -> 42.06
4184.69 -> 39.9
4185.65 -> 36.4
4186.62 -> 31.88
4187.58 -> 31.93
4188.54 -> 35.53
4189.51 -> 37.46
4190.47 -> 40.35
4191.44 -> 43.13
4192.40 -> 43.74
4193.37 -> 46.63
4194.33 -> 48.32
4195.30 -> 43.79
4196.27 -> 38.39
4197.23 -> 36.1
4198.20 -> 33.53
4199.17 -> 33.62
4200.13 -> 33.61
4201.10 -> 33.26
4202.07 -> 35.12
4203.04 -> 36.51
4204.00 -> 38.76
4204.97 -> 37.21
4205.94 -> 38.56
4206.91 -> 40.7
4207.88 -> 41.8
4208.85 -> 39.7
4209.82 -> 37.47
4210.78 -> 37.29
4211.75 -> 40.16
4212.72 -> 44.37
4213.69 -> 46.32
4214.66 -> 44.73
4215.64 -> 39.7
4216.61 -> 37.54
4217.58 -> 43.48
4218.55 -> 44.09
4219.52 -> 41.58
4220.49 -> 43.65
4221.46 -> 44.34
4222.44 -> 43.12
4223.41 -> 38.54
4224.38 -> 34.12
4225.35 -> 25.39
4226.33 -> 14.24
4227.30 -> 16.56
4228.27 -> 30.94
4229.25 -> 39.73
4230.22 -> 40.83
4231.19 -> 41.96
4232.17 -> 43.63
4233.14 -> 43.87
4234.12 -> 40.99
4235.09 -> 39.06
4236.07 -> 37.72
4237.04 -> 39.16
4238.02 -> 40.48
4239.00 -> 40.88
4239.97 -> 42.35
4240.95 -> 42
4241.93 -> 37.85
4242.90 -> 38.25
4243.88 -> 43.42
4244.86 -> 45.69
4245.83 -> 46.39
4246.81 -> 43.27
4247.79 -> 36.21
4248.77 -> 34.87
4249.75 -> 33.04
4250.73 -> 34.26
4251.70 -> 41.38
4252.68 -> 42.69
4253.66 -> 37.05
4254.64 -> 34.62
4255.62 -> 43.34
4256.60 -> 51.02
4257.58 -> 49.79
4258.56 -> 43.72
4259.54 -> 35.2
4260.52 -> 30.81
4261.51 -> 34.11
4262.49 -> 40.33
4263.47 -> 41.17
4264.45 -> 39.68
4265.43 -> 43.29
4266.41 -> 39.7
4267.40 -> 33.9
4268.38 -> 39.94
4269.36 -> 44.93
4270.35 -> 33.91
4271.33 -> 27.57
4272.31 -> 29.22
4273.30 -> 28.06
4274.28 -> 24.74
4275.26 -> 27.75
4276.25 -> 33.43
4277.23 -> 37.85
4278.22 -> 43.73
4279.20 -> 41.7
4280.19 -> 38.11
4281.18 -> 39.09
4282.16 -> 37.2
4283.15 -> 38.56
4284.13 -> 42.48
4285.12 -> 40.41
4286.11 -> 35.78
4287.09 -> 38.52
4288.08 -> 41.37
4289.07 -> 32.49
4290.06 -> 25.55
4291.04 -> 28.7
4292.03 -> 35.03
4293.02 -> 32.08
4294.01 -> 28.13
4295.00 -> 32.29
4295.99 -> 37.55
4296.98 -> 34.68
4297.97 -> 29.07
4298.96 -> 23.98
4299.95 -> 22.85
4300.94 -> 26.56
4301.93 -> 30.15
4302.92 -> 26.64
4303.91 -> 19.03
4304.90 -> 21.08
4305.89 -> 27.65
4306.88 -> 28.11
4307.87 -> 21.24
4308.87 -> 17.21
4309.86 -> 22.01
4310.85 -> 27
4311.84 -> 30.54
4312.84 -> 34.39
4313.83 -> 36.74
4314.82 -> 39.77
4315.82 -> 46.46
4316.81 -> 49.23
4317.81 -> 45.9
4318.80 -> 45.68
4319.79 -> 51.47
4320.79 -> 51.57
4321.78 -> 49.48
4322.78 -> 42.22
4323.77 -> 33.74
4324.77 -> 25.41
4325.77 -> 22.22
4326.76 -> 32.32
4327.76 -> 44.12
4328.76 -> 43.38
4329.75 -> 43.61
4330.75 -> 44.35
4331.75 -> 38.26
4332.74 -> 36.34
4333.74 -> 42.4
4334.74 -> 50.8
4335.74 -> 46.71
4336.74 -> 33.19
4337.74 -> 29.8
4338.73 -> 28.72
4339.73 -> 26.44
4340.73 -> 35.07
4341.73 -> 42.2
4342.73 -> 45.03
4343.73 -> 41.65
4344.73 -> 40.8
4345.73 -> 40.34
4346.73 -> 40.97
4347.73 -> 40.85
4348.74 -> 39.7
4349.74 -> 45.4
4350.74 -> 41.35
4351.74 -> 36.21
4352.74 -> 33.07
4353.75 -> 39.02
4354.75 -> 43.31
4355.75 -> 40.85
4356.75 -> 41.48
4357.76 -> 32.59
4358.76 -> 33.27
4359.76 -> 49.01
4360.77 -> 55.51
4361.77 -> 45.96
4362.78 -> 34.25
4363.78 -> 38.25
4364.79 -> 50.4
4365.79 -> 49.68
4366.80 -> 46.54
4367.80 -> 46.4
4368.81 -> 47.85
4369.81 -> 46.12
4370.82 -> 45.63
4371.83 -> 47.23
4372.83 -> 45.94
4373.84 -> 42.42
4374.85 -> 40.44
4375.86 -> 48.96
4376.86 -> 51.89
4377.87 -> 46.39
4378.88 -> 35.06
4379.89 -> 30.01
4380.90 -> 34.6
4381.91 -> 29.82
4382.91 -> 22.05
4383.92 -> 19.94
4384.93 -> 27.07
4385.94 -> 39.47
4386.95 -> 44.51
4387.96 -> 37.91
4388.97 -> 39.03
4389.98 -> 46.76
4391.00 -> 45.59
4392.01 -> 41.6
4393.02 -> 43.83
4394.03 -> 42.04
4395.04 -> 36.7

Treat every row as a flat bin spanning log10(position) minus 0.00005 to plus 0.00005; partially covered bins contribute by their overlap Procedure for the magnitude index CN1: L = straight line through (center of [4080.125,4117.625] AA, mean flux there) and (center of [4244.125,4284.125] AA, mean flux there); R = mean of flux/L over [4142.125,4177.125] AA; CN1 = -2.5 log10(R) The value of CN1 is 0.01 mag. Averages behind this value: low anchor 41.4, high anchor 38.1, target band 39.7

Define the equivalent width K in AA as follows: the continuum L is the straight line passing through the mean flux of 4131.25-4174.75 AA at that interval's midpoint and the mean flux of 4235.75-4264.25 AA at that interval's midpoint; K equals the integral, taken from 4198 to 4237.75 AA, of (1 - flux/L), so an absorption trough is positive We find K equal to 1.97 AA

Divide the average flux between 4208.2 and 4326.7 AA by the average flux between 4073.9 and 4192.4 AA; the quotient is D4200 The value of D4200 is 0.9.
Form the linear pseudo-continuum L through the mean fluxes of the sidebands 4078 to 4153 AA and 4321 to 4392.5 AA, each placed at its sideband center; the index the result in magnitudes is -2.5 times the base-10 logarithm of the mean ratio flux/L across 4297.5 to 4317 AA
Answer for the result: 0.37 mag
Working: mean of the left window 41.3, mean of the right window 40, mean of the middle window 28.7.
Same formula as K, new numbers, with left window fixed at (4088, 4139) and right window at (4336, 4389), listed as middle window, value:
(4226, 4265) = 1.91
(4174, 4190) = 1.30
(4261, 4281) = 2.21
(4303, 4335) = 3.25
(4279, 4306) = 5.44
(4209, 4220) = -0.07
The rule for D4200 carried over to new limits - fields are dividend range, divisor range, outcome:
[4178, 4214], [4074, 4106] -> 0.96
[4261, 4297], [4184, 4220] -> 0.91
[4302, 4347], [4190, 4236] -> 0.94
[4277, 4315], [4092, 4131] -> 0.74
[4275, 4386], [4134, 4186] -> 0.92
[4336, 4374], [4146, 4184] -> 1.02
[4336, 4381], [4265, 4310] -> 1.28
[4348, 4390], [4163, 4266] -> 1.04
